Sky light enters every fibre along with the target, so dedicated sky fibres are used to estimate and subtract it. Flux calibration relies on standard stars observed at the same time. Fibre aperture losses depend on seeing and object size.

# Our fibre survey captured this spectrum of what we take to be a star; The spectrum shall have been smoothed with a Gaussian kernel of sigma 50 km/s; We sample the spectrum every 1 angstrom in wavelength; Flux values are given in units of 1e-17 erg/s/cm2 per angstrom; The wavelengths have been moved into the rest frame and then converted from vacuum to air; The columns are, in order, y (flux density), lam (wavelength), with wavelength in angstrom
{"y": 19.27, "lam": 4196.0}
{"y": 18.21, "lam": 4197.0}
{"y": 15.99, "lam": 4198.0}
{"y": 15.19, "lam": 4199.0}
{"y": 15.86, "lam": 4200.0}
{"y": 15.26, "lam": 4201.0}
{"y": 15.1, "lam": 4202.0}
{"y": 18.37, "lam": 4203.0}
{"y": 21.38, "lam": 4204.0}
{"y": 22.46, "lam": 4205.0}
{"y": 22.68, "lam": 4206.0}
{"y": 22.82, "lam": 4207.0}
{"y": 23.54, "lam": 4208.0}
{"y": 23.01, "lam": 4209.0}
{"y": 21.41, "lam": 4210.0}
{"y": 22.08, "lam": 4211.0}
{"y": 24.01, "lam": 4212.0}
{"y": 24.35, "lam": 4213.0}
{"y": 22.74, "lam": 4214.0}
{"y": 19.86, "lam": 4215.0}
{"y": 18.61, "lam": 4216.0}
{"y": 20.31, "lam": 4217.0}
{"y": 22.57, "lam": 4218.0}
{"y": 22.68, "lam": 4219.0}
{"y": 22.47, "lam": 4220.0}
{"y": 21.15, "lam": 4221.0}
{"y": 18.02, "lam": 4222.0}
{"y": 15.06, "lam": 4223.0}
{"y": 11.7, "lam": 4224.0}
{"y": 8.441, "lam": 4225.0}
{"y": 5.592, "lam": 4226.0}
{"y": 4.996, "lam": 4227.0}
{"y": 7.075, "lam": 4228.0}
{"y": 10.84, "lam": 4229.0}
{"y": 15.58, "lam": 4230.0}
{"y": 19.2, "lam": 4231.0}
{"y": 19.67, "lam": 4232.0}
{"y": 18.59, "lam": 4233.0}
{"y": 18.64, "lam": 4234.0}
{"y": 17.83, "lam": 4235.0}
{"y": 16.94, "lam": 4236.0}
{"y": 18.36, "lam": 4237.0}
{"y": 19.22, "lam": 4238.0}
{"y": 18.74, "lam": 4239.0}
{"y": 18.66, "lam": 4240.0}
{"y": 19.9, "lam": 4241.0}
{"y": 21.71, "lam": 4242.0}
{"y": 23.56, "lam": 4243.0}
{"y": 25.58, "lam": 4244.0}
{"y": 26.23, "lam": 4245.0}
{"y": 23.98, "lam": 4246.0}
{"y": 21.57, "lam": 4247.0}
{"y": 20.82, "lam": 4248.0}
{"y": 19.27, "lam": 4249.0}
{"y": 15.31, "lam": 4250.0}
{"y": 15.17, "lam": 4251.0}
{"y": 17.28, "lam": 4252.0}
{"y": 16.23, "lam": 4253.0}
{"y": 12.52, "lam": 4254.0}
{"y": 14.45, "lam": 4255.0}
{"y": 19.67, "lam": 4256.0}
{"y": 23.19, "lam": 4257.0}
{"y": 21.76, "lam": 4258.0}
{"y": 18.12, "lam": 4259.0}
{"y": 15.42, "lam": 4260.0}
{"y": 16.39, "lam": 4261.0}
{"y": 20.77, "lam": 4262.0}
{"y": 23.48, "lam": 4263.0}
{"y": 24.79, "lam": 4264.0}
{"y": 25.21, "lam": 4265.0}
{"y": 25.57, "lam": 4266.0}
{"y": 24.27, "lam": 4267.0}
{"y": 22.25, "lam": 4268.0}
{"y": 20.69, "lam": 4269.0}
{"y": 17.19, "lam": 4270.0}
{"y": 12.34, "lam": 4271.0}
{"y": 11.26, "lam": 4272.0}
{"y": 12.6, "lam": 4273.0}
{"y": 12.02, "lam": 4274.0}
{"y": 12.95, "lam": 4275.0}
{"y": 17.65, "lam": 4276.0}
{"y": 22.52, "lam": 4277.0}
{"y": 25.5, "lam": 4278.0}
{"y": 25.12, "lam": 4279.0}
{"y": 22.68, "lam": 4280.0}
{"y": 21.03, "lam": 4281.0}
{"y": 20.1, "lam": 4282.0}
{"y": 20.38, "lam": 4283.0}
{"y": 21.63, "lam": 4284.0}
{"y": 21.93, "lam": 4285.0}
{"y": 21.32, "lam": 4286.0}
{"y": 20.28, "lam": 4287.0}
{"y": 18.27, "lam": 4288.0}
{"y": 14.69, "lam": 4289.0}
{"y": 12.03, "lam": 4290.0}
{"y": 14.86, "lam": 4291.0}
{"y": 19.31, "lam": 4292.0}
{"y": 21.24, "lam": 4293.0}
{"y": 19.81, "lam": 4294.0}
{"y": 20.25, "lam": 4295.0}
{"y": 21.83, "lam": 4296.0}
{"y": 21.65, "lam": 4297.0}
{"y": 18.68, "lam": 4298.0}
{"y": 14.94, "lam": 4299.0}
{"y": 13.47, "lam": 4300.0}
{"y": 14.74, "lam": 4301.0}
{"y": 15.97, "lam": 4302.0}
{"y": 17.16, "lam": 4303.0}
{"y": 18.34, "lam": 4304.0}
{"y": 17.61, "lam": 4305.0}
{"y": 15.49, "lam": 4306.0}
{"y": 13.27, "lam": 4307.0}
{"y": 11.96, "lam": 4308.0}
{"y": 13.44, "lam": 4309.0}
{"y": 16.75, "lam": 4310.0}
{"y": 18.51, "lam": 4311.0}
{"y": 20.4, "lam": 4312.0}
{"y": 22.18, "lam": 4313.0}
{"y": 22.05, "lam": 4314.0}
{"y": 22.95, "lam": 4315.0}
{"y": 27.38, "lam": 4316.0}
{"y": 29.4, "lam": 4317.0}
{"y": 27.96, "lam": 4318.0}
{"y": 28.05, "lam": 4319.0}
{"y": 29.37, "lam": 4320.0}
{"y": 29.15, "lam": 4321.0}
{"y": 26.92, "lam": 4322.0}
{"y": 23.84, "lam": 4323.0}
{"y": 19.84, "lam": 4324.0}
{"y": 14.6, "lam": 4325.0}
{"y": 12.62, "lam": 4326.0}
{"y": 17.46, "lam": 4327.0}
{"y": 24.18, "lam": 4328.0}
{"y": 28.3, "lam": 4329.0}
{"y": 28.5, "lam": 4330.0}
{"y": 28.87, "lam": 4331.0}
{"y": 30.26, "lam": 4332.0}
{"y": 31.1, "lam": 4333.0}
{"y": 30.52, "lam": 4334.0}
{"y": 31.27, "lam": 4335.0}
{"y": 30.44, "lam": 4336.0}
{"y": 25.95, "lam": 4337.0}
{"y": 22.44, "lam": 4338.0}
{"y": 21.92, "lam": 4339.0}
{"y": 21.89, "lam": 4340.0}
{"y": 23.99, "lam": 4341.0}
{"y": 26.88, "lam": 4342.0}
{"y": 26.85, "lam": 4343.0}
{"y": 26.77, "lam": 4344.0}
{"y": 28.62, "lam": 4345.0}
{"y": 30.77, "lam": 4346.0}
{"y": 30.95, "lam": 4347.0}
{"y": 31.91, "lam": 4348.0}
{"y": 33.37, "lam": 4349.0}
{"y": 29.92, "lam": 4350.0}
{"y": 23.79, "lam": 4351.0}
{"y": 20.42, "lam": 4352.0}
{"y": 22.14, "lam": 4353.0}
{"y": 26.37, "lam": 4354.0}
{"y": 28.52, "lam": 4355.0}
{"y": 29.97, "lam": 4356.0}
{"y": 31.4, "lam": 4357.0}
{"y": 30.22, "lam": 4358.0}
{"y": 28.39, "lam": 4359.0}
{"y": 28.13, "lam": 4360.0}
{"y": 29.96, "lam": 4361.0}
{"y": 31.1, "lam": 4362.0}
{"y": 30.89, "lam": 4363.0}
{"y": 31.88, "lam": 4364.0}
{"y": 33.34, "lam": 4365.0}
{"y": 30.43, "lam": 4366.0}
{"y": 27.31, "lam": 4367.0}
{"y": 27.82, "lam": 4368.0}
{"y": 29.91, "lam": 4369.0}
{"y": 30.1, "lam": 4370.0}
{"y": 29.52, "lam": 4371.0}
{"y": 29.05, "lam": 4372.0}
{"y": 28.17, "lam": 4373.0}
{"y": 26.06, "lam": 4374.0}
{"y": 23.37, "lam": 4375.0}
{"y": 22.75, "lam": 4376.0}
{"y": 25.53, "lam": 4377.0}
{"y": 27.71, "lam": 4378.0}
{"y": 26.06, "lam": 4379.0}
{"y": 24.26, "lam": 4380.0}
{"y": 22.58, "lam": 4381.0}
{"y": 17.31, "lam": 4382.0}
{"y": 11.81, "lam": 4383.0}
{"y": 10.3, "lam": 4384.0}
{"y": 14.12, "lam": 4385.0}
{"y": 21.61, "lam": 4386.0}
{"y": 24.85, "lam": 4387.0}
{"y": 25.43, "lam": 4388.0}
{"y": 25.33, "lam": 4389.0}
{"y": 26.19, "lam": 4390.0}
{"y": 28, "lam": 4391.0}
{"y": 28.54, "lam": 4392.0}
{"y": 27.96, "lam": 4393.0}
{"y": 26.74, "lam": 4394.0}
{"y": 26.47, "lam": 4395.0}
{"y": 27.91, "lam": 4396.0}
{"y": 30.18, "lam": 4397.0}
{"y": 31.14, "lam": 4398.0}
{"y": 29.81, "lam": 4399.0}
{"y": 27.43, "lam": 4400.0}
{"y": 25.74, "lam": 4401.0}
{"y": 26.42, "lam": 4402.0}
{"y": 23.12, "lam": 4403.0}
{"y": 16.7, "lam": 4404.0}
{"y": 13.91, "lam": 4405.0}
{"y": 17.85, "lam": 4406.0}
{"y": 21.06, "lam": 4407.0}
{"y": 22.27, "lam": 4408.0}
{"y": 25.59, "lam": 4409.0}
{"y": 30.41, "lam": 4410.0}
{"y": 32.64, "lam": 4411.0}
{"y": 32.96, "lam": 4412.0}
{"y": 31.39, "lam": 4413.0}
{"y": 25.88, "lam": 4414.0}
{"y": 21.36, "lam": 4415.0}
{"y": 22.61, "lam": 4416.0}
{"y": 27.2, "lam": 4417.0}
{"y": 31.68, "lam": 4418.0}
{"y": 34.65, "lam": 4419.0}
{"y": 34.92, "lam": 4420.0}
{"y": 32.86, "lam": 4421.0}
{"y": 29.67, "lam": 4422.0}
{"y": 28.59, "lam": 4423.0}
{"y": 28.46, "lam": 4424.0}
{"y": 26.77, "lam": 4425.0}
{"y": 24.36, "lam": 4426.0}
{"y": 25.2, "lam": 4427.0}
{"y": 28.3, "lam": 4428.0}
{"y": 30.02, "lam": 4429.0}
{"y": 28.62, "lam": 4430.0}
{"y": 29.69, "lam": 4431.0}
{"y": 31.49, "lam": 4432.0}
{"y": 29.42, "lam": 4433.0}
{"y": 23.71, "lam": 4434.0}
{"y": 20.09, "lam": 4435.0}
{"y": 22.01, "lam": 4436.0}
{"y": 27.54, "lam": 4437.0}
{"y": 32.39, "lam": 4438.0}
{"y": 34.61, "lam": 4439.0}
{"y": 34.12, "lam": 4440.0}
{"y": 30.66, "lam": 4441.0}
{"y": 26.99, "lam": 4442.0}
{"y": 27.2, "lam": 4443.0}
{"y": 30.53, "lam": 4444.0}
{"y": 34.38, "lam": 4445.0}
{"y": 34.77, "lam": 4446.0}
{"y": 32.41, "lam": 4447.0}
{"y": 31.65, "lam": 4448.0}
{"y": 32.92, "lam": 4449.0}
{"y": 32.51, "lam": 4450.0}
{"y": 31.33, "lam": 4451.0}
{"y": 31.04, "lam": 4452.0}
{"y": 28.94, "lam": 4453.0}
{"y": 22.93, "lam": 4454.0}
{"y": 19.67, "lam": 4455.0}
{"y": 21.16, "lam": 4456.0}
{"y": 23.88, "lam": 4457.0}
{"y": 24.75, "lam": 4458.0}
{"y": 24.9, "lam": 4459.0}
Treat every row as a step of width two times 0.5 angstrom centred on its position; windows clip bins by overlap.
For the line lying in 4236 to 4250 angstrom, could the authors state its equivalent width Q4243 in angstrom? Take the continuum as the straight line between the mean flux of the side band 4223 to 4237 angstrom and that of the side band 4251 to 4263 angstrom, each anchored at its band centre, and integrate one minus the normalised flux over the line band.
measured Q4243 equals -4.7 angstrom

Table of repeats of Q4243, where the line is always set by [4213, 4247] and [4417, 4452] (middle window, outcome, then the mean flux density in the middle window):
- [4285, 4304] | 3.39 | 17.9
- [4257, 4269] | -0.96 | 21.7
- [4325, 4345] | -1.18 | 25.6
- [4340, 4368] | -3.66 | 28.5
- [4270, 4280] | 1.72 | 17.2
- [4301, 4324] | 1.84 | 21.1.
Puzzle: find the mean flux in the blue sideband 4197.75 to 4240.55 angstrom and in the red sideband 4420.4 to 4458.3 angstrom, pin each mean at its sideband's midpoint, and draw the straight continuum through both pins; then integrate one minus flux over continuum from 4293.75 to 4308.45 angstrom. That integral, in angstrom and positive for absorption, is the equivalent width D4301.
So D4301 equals 3.3 angstrom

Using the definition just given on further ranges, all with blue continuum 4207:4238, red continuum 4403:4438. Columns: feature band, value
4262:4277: 0.8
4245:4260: 0.5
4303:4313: 2.4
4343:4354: -2.0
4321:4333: -0.6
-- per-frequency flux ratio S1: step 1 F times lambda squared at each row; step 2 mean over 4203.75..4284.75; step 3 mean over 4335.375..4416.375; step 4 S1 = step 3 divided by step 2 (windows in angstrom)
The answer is 1.5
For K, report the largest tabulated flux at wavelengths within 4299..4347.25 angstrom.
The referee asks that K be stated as 31.27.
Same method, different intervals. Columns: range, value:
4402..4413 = 32.96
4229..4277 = 26.23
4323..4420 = 34.92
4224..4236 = 19.67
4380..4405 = 31.14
